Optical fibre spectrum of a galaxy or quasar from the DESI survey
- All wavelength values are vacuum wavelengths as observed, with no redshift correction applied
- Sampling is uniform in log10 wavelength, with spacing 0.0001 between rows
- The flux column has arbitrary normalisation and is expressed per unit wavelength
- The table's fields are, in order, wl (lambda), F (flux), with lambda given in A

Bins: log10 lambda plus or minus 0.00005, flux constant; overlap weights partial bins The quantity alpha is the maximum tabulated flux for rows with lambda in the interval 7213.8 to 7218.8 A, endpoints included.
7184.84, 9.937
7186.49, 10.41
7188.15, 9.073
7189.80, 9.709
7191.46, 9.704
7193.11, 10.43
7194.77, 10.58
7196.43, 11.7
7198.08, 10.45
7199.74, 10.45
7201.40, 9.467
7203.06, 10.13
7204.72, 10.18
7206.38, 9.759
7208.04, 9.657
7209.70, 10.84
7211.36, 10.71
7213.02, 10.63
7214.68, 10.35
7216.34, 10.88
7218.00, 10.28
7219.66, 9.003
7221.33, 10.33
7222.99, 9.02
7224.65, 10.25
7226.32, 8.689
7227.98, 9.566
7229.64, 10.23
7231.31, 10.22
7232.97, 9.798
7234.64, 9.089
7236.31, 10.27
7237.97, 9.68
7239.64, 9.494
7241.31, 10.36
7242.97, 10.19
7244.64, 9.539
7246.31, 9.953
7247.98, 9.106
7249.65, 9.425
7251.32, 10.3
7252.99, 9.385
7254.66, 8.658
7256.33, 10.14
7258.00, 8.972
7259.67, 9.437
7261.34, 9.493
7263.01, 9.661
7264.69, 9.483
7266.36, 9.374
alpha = 10.88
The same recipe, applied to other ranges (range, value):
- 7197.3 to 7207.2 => 10.45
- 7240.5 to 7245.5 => 10.36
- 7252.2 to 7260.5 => 10.14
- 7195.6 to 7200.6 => 11.7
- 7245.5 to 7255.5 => 10.3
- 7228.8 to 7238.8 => 10.27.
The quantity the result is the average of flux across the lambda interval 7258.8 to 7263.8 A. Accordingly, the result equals 9.54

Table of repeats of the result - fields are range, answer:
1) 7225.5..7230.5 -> 9.51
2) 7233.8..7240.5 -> 9.62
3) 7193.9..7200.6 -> 10.8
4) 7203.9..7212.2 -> 10.2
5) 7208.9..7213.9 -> 10.7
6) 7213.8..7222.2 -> 10.2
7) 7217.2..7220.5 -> 9.62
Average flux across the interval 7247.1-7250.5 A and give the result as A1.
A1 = 9.27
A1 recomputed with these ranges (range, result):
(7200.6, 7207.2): 9.88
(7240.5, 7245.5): 10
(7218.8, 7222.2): 9.66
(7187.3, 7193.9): 9.73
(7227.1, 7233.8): 9.96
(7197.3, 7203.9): 10.1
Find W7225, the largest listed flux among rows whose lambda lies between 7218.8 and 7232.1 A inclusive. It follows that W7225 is 10.33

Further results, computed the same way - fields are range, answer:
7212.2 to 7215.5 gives 10.63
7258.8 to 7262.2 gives 9.493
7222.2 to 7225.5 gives 10.25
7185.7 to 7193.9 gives 10.43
